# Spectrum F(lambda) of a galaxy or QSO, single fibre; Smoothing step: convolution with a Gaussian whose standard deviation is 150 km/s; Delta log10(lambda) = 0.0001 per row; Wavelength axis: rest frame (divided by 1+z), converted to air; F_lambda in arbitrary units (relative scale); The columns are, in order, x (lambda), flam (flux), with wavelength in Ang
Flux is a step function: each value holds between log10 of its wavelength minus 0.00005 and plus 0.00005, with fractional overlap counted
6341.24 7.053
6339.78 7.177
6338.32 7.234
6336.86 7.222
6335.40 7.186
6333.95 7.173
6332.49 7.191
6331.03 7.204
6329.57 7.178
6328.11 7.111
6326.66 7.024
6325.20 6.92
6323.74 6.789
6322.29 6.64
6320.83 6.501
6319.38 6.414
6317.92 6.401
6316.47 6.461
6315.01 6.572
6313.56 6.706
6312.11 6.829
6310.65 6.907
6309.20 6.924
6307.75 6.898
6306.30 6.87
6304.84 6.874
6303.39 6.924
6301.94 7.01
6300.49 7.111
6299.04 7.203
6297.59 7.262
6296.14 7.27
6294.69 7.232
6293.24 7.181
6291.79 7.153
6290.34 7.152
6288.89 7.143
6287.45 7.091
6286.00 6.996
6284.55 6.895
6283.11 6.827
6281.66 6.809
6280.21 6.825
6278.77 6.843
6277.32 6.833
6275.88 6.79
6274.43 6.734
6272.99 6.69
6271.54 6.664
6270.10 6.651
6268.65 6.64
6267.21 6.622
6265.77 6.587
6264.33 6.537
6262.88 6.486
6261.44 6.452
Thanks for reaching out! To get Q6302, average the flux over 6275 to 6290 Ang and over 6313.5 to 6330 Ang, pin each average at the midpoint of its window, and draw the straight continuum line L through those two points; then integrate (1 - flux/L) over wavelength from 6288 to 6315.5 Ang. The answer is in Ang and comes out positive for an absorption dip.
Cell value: -0.8 Ang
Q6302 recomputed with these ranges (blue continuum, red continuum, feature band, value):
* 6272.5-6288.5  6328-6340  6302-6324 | 1.1 Ang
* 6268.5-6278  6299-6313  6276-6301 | -0.8 Ang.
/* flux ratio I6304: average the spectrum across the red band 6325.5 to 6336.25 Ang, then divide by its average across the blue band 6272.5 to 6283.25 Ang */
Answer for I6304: 1.05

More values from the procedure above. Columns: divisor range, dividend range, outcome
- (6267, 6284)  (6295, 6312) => 1.04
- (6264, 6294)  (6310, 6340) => 1.01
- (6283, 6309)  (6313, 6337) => 0.97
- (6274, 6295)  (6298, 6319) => 0.98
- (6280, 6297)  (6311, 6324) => 0.93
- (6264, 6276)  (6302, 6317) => 1.02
